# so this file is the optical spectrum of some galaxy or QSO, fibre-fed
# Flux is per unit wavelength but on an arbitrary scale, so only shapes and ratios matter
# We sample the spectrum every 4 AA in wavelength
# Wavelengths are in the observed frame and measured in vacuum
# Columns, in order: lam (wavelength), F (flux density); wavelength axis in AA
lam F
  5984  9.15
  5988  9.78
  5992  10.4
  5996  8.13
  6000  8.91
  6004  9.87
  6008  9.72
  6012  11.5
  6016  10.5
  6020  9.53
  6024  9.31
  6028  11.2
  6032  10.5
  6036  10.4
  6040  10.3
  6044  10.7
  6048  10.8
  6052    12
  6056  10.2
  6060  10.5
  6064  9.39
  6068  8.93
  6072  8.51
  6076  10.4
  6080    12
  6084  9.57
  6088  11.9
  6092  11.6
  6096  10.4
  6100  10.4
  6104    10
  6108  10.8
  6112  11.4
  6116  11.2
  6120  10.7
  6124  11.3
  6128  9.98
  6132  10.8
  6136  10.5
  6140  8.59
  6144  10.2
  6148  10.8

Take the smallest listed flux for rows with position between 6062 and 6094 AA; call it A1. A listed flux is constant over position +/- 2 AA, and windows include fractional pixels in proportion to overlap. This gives 8.51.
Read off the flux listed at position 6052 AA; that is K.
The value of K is 12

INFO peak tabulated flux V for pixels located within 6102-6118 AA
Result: 11.4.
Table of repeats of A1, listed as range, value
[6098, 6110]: 10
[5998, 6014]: 8.91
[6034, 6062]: 10.2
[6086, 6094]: 11.6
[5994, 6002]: 8.13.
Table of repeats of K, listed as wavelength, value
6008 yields 9.72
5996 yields 8.13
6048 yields 10.8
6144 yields 10.2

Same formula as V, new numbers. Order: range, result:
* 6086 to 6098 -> 11.9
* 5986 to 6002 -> 10.4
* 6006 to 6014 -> 11.5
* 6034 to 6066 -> 12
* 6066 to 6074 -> 8.93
